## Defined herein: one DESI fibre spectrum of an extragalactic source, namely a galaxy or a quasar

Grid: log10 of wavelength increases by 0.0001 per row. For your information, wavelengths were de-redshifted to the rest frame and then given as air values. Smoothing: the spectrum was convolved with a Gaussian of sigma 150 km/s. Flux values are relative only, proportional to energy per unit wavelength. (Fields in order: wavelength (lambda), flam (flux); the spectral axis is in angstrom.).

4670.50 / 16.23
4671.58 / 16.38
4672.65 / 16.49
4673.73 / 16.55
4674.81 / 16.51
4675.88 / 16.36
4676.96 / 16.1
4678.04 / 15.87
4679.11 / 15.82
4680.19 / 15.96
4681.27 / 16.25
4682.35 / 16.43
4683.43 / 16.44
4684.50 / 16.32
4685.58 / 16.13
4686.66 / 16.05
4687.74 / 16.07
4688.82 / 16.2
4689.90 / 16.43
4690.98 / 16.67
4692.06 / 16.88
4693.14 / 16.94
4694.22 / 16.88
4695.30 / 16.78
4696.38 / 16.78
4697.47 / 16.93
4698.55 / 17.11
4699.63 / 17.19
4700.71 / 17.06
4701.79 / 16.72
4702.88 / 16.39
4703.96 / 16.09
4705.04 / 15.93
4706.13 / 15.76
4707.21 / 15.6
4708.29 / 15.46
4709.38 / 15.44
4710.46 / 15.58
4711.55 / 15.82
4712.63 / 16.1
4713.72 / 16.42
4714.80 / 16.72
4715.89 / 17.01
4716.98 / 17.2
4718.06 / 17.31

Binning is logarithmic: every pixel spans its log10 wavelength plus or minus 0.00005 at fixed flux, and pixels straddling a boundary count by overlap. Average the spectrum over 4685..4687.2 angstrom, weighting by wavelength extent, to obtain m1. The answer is 16.1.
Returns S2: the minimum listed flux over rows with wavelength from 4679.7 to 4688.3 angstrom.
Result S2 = 15.96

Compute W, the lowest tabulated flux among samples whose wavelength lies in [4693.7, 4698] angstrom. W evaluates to 16.78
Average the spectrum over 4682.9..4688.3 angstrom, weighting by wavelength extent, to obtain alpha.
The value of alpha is 16.2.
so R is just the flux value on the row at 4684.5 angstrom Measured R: 16.32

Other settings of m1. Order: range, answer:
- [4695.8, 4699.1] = 16.9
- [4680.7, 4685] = 16.4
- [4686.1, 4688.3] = 16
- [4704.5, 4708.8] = 15.7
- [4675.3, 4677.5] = 16.2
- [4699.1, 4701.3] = 17.2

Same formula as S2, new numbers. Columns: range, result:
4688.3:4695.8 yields 16.2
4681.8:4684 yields 16.43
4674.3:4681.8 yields 15.82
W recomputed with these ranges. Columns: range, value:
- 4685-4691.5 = 16.05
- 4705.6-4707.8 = 15.6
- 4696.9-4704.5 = 16.09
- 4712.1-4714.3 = 16.1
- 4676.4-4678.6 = 15.87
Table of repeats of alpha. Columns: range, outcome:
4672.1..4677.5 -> 16.4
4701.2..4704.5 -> 16.4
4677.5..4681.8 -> 16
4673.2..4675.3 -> 16.5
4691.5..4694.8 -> 16.9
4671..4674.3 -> 16.4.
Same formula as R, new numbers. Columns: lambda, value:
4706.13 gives 15.76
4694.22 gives 16.88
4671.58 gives 16.38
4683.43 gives 16.44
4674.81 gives 16.51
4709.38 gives 15.44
